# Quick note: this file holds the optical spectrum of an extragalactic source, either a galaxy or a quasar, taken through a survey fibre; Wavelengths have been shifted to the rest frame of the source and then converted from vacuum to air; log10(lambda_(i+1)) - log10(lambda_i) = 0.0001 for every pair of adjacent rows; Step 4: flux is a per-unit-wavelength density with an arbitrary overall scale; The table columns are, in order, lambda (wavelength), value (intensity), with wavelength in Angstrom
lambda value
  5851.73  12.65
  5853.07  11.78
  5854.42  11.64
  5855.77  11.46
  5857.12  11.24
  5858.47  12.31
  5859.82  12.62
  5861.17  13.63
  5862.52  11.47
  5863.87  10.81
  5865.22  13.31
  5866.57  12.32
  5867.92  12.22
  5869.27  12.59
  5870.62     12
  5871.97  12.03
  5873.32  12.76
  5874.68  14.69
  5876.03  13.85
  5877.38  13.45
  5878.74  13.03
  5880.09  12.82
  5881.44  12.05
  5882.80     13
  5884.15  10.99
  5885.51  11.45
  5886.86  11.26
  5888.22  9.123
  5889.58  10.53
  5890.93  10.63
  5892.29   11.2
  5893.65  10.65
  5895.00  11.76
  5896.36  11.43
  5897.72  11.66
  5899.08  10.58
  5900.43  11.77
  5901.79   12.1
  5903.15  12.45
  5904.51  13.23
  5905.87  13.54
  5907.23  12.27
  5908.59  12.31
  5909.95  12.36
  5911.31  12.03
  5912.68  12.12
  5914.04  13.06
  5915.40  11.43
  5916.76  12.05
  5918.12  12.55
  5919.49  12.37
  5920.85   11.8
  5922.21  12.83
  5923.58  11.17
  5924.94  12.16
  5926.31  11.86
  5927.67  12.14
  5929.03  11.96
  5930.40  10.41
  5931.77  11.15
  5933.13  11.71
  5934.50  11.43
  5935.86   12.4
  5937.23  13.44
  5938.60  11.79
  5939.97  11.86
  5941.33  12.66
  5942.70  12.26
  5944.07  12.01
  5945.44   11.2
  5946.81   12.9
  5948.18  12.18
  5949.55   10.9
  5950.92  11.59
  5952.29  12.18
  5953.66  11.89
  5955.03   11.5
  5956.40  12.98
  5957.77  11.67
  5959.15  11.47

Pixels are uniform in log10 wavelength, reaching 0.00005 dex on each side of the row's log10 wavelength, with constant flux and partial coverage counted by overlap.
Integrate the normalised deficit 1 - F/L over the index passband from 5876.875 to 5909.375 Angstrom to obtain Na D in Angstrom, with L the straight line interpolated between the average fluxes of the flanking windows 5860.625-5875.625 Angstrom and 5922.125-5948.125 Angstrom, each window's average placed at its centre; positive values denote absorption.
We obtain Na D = 1.39 Angstrom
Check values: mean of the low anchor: 12.5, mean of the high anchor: 11.9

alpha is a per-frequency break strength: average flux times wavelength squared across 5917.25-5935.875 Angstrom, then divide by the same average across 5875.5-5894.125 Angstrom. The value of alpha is 1.0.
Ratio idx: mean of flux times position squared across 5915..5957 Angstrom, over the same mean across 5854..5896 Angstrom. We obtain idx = 1.02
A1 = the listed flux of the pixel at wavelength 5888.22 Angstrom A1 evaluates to 9.123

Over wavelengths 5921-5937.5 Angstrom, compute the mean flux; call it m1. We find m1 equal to 11.8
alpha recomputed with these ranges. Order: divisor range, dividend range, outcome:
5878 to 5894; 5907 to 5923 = 1.08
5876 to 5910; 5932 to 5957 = 1.03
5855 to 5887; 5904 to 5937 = 0.99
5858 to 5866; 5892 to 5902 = 0.93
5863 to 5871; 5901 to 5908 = 1.05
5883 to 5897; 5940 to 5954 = 1.11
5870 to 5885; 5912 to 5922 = 0.97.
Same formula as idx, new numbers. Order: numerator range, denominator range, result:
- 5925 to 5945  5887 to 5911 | 1.04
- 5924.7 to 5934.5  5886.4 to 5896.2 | 1.09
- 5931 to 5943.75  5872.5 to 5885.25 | 0.95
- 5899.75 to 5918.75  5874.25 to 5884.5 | 0.96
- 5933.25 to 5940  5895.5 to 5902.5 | 1.07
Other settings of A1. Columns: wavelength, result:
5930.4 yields 10.41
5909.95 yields 12.36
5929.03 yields 11.96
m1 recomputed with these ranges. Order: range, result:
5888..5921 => 11.8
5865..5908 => 12.1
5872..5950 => 12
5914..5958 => 12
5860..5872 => 12.3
